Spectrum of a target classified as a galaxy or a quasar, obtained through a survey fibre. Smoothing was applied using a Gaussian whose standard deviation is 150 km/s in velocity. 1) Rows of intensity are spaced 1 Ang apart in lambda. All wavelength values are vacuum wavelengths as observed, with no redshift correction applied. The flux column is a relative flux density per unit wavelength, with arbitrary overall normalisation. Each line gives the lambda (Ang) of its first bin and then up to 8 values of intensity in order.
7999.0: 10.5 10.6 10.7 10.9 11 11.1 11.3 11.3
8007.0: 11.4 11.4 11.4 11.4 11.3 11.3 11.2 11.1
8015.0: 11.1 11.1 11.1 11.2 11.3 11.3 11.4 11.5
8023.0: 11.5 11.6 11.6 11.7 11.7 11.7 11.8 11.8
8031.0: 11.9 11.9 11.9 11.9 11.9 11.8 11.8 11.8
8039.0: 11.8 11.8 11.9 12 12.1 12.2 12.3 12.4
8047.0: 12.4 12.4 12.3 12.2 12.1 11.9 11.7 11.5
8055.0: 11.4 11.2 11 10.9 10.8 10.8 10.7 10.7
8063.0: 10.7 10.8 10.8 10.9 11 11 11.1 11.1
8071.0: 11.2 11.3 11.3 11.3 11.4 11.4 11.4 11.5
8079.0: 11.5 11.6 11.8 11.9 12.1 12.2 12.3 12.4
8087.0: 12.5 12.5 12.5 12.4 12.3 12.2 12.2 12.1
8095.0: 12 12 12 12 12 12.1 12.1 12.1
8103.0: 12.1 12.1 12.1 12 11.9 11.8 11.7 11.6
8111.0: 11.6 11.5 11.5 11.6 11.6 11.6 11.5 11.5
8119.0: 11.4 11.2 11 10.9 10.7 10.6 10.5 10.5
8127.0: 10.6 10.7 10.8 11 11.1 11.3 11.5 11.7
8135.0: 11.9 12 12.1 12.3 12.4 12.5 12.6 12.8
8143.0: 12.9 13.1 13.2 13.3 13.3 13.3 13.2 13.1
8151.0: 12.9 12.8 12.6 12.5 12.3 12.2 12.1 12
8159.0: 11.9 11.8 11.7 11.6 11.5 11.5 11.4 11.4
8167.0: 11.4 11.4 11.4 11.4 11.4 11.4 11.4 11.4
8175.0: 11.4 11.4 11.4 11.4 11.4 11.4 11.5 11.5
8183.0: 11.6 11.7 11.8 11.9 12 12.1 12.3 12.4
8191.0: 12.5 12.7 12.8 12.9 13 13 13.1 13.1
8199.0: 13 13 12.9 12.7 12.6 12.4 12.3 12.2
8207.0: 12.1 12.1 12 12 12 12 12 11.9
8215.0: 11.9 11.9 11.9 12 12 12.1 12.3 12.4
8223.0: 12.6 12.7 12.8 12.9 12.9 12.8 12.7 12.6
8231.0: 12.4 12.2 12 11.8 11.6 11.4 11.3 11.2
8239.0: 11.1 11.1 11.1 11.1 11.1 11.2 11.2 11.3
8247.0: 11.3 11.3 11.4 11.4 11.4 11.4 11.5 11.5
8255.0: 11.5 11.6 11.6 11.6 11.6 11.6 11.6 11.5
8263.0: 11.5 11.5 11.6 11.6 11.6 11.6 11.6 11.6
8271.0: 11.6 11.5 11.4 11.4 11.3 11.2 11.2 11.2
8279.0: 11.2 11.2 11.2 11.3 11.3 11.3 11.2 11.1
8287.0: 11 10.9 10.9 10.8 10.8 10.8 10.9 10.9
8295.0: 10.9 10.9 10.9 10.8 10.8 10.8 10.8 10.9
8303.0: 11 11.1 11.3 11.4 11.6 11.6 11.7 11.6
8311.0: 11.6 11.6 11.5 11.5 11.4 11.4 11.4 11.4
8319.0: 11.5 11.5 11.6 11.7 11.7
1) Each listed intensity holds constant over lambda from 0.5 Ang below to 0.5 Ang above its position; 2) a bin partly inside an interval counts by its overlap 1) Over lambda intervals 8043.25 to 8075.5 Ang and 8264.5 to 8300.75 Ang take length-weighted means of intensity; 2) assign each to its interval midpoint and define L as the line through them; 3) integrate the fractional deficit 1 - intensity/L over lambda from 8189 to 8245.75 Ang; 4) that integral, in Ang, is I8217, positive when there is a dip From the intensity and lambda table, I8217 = -4.8 Ang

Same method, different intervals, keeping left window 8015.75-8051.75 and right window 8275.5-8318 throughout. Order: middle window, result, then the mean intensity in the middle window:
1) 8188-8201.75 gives -1.7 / 12.8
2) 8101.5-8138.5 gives 0.5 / 11.4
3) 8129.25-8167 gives -2.2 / 12.2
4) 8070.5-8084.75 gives 0.2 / 11.6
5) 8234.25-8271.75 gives -0.5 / 11.4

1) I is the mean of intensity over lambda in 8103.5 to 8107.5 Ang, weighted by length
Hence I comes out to 12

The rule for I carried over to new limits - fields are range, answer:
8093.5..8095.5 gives 12.1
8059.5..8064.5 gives 10.7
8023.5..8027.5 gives 11.6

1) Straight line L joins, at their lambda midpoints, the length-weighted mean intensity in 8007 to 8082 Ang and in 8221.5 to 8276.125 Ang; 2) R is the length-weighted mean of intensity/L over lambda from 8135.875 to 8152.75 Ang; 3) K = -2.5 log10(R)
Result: -0.11 mag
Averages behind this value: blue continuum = 11.5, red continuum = 11.7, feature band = 12.8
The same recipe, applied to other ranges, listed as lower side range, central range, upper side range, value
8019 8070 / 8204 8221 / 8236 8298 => -0.064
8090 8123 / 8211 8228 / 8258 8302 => -0.079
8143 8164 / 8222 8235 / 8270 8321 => -0.060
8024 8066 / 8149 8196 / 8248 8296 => -0.043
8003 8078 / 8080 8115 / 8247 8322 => -0.054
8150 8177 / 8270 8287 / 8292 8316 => 0.001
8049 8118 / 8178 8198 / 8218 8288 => -0.051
